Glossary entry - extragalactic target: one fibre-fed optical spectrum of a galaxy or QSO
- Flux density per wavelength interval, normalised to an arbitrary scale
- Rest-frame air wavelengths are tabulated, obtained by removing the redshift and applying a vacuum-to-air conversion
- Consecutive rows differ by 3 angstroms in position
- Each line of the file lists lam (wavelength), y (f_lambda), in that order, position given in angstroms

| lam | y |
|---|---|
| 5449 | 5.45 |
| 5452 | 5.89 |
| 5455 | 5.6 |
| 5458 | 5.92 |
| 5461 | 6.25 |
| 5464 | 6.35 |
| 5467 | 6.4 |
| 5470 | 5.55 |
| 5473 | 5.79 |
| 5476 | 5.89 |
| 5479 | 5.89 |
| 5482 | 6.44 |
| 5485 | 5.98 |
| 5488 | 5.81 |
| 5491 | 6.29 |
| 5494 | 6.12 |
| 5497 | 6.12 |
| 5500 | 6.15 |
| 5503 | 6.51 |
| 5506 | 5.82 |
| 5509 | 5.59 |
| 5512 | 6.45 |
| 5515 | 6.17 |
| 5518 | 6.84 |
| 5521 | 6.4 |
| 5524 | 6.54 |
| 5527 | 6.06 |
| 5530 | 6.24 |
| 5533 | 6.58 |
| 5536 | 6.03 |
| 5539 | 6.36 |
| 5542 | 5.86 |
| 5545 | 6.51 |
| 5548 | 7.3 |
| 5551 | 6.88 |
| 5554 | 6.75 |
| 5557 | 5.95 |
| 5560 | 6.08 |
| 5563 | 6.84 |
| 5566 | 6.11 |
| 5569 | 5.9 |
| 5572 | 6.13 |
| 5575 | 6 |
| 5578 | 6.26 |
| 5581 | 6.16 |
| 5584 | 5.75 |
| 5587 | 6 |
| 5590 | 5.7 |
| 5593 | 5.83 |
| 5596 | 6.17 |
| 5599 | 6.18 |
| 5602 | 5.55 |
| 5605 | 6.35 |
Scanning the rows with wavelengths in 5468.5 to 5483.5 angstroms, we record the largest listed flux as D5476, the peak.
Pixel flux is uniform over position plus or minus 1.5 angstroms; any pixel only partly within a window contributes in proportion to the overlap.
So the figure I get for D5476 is 6.44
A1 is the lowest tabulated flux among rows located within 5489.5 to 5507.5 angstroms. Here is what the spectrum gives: 5.82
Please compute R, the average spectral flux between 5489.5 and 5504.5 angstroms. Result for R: 6.24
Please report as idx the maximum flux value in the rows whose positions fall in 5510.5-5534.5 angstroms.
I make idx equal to 6.84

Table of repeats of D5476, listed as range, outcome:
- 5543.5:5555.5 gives 7.3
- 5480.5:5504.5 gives 6.51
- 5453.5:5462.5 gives 6.25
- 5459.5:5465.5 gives 6.35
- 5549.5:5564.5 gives 6.88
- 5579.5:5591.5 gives 6.16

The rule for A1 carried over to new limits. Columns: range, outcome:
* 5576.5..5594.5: 5.7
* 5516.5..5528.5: 6.06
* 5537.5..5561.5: 5.86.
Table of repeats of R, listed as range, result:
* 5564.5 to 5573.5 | 6.05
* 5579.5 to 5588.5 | 5.97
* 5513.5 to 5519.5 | 6.5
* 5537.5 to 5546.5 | 6.24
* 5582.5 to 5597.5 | 5.89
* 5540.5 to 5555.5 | 6.66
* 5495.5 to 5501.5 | 6.14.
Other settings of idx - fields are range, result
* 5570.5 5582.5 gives 6.26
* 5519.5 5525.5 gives 6.54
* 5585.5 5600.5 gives 6.18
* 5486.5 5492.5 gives 6.29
